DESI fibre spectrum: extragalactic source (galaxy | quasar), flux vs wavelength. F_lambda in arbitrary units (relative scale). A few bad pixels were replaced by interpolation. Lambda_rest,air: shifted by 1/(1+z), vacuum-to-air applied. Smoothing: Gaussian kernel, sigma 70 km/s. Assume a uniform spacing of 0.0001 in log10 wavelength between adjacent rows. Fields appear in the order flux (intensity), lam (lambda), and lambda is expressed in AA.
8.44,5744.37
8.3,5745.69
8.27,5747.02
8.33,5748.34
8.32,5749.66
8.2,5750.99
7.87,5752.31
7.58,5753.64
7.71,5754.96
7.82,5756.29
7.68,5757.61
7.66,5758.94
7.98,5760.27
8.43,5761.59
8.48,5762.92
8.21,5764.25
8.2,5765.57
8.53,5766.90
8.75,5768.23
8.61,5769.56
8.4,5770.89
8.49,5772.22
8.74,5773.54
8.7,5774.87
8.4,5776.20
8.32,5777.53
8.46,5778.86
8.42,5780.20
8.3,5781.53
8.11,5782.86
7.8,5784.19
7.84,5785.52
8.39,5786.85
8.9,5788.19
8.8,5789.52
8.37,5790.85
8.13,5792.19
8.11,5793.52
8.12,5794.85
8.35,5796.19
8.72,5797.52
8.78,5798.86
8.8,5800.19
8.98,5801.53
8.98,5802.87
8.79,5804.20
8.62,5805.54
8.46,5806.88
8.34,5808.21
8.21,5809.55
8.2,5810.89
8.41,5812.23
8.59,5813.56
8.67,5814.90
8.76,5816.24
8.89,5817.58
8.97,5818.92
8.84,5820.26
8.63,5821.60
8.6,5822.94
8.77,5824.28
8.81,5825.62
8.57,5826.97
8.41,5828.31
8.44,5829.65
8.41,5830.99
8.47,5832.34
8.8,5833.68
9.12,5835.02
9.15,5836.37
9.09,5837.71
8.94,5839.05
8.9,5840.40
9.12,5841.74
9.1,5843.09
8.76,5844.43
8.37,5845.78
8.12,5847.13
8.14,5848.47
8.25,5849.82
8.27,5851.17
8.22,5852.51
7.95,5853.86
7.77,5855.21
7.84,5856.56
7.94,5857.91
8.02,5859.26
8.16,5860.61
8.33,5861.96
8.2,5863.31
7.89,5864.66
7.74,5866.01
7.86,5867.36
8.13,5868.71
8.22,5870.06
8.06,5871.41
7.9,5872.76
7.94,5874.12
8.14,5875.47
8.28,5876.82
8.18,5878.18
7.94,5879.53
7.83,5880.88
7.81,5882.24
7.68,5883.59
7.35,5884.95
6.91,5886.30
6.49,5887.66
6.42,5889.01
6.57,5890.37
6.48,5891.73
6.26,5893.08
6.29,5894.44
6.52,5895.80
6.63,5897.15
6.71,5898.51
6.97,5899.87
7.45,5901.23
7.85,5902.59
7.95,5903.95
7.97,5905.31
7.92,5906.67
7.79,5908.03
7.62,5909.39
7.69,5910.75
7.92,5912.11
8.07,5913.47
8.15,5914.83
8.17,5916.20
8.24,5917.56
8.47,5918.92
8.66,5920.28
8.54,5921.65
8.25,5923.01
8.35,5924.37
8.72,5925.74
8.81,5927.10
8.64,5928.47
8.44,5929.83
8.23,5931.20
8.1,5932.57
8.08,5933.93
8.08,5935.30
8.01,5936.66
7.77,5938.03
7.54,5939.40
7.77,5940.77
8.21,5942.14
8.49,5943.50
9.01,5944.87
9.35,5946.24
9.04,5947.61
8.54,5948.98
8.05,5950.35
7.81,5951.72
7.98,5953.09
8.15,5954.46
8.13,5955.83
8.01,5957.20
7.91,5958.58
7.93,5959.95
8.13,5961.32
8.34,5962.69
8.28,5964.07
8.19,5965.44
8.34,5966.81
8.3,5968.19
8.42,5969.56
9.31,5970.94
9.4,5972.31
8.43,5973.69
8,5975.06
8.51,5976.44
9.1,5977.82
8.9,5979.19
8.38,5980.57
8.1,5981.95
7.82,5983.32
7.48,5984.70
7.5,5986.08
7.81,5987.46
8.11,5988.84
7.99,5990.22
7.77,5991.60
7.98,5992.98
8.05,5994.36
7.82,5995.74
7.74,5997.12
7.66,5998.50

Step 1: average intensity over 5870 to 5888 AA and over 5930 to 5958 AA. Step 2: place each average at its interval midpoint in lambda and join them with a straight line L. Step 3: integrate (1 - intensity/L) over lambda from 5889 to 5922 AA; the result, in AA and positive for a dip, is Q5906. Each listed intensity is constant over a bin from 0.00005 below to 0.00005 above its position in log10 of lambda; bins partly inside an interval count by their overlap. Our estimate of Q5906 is 1.9 AA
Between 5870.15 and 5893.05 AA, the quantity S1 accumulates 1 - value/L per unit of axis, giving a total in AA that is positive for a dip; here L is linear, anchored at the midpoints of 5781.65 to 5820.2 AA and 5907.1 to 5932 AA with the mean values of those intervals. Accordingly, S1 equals 2.4 AA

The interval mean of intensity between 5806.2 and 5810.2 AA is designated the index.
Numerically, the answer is 8.34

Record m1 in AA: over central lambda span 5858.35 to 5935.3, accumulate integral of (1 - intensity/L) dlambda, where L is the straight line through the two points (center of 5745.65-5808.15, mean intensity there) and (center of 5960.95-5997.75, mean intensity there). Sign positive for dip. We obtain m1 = 4.5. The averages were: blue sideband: 8.35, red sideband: 8.23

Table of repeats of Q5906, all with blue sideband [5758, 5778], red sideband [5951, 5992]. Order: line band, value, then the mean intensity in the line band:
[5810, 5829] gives -0.7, 8.65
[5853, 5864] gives 0.4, 8.02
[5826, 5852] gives -1.0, 8.65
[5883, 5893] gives 1.8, 6.8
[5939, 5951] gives -0.3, 8.47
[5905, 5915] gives 0.5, 7.88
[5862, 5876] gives 0.5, 8.02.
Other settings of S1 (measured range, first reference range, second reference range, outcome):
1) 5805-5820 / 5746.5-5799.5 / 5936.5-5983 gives -0.5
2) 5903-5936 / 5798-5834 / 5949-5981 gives 0.9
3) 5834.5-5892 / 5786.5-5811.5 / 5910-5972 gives 2.6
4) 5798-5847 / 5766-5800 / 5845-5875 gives -2.8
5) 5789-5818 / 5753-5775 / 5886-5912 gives -2.4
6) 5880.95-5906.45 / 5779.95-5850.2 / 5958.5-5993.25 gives 4.1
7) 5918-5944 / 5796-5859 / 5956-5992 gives 0.2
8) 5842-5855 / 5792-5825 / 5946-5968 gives 0.2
